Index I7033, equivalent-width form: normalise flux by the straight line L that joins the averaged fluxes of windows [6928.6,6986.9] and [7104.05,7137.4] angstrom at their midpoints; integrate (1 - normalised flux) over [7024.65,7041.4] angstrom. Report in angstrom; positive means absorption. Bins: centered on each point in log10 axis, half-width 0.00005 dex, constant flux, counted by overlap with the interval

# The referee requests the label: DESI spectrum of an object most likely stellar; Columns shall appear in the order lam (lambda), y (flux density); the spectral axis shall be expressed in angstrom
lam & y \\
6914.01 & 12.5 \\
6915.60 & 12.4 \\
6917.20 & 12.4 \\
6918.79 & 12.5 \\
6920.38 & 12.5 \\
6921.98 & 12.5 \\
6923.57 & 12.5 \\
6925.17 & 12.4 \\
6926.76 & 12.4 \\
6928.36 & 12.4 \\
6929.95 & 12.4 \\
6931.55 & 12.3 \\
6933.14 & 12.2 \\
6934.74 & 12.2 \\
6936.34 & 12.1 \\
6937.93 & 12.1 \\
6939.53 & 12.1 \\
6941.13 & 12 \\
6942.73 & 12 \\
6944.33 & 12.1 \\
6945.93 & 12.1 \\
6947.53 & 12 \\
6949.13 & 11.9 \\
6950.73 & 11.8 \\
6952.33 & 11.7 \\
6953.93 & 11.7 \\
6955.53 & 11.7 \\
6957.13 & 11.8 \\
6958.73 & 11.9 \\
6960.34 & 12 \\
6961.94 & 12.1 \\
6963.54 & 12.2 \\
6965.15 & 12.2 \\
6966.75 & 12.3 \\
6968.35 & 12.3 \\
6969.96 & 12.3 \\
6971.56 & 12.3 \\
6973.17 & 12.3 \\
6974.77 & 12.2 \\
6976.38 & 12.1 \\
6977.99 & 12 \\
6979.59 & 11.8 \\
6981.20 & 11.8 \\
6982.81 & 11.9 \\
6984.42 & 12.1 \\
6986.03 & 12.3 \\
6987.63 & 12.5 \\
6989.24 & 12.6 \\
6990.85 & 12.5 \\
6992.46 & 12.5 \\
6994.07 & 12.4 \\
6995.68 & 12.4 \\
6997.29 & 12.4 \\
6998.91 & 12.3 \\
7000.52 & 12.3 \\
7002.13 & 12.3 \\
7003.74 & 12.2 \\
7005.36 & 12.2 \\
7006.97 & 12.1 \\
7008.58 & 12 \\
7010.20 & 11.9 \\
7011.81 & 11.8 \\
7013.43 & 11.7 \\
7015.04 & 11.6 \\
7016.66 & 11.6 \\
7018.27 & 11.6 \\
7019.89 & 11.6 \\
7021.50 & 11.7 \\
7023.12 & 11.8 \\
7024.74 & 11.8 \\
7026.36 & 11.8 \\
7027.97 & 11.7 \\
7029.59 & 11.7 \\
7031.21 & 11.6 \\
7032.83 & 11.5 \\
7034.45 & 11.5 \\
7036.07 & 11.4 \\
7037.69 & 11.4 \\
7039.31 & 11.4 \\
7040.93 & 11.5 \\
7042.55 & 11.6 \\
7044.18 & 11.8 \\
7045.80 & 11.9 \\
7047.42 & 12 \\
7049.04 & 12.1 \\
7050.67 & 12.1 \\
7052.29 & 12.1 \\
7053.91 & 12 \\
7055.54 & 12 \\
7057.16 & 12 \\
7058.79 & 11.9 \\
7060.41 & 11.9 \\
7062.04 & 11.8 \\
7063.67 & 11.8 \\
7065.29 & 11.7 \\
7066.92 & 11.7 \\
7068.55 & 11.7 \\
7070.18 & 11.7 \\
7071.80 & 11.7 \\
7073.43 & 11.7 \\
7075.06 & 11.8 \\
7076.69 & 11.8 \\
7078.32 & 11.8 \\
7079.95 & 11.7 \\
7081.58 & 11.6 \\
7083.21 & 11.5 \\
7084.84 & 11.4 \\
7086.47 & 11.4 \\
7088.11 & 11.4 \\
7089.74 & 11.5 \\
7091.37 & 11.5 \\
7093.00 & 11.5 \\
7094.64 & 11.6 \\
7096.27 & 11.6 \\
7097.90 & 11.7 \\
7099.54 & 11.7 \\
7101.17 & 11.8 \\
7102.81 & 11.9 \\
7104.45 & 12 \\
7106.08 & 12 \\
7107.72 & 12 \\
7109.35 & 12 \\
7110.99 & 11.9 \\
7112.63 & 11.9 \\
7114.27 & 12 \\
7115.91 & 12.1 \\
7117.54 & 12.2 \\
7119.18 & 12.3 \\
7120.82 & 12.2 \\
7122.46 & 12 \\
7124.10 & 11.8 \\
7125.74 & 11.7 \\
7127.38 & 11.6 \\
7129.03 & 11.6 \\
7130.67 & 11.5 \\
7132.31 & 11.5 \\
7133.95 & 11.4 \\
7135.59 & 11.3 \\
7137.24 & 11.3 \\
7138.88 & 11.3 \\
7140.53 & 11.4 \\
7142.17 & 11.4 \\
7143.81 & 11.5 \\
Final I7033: 0.55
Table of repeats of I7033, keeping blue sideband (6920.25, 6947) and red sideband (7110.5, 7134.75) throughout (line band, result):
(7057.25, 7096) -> 0.9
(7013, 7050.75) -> 1.1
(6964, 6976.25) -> -0.1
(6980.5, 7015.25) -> -0.2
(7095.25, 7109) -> 0.1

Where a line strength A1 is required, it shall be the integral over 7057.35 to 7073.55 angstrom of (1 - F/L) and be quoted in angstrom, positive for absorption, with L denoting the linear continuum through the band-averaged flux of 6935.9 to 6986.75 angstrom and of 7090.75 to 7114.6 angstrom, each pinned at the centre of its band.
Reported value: 0.1 angstrom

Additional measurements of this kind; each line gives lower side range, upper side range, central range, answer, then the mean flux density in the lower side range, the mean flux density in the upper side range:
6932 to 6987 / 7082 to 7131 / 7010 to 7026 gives 0.3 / 12.1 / 11.8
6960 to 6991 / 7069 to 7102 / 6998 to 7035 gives 0.4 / 12.2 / 11.6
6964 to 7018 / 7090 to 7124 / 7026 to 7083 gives 1.2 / 12.2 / 11.9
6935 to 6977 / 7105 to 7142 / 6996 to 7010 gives -0.3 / 12.1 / 11.8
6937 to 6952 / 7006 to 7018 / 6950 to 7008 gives -1.2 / 12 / 11.8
